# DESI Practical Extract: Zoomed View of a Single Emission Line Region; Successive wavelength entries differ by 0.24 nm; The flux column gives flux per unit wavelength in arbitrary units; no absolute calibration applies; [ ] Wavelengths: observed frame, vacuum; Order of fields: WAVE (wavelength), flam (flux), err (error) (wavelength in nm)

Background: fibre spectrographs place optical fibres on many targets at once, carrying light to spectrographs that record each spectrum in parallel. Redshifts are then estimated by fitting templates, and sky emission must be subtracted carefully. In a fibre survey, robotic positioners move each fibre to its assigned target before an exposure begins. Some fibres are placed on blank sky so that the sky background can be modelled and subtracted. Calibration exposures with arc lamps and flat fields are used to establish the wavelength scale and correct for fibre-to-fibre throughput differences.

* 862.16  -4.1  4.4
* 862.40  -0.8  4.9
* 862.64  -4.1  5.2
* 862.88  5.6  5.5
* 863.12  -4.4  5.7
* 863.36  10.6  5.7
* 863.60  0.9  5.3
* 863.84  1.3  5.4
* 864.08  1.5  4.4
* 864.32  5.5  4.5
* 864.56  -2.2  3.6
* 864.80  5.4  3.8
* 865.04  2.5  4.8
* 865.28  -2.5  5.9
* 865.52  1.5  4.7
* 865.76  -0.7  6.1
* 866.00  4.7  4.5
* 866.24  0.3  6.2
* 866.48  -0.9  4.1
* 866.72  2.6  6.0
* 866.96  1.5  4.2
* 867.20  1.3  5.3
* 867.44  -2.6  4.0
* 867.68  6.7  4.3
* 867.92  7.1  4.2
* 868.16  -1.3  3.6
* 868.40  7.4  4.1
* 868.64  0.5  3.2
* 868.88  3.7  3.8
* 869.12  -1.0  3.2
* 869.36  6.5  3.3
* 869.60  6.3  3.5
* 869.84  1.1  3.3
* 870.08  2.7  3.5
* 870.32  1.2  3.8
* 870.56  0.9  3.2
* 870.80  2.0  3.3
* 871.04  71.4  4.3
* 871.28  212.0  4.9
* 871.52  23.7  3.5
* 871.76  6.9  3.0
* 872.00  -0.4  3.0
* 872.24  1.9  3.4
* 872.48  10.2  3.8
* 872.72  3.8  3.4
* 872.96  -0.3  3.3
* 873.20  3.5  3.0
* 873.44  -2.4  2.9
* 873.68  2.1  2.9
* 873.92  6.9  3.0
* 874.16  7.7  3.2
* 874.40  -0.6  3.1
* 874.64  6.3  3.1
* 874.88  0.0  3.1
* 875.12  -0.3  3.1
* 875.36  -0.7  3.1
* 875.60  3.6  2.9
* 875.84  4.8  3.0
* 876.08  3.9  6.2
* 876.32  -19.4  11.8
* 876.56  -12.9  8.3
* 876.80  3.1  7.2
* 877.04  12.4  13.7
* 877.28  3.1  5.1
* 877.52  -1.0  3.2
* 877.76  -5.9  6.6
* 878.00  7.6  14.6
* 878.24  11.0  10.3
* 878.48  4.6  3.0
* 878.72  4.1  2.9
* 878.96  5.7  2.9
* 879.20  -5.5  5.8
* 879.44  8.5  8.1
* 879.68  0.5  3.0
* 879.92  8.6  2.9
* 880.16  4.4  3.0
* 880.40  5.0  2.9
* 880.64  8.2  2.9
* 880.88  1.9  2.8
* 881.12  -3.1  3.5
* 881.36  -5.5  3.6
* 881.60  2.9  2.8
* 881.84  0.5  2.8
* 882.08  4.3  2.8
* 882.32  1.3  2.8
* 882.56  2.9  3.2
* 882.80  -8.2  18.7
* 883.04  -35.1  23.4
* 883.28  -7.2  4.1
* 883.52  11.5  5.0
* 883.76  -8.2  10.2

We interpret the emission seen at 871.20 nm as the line H-alpha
